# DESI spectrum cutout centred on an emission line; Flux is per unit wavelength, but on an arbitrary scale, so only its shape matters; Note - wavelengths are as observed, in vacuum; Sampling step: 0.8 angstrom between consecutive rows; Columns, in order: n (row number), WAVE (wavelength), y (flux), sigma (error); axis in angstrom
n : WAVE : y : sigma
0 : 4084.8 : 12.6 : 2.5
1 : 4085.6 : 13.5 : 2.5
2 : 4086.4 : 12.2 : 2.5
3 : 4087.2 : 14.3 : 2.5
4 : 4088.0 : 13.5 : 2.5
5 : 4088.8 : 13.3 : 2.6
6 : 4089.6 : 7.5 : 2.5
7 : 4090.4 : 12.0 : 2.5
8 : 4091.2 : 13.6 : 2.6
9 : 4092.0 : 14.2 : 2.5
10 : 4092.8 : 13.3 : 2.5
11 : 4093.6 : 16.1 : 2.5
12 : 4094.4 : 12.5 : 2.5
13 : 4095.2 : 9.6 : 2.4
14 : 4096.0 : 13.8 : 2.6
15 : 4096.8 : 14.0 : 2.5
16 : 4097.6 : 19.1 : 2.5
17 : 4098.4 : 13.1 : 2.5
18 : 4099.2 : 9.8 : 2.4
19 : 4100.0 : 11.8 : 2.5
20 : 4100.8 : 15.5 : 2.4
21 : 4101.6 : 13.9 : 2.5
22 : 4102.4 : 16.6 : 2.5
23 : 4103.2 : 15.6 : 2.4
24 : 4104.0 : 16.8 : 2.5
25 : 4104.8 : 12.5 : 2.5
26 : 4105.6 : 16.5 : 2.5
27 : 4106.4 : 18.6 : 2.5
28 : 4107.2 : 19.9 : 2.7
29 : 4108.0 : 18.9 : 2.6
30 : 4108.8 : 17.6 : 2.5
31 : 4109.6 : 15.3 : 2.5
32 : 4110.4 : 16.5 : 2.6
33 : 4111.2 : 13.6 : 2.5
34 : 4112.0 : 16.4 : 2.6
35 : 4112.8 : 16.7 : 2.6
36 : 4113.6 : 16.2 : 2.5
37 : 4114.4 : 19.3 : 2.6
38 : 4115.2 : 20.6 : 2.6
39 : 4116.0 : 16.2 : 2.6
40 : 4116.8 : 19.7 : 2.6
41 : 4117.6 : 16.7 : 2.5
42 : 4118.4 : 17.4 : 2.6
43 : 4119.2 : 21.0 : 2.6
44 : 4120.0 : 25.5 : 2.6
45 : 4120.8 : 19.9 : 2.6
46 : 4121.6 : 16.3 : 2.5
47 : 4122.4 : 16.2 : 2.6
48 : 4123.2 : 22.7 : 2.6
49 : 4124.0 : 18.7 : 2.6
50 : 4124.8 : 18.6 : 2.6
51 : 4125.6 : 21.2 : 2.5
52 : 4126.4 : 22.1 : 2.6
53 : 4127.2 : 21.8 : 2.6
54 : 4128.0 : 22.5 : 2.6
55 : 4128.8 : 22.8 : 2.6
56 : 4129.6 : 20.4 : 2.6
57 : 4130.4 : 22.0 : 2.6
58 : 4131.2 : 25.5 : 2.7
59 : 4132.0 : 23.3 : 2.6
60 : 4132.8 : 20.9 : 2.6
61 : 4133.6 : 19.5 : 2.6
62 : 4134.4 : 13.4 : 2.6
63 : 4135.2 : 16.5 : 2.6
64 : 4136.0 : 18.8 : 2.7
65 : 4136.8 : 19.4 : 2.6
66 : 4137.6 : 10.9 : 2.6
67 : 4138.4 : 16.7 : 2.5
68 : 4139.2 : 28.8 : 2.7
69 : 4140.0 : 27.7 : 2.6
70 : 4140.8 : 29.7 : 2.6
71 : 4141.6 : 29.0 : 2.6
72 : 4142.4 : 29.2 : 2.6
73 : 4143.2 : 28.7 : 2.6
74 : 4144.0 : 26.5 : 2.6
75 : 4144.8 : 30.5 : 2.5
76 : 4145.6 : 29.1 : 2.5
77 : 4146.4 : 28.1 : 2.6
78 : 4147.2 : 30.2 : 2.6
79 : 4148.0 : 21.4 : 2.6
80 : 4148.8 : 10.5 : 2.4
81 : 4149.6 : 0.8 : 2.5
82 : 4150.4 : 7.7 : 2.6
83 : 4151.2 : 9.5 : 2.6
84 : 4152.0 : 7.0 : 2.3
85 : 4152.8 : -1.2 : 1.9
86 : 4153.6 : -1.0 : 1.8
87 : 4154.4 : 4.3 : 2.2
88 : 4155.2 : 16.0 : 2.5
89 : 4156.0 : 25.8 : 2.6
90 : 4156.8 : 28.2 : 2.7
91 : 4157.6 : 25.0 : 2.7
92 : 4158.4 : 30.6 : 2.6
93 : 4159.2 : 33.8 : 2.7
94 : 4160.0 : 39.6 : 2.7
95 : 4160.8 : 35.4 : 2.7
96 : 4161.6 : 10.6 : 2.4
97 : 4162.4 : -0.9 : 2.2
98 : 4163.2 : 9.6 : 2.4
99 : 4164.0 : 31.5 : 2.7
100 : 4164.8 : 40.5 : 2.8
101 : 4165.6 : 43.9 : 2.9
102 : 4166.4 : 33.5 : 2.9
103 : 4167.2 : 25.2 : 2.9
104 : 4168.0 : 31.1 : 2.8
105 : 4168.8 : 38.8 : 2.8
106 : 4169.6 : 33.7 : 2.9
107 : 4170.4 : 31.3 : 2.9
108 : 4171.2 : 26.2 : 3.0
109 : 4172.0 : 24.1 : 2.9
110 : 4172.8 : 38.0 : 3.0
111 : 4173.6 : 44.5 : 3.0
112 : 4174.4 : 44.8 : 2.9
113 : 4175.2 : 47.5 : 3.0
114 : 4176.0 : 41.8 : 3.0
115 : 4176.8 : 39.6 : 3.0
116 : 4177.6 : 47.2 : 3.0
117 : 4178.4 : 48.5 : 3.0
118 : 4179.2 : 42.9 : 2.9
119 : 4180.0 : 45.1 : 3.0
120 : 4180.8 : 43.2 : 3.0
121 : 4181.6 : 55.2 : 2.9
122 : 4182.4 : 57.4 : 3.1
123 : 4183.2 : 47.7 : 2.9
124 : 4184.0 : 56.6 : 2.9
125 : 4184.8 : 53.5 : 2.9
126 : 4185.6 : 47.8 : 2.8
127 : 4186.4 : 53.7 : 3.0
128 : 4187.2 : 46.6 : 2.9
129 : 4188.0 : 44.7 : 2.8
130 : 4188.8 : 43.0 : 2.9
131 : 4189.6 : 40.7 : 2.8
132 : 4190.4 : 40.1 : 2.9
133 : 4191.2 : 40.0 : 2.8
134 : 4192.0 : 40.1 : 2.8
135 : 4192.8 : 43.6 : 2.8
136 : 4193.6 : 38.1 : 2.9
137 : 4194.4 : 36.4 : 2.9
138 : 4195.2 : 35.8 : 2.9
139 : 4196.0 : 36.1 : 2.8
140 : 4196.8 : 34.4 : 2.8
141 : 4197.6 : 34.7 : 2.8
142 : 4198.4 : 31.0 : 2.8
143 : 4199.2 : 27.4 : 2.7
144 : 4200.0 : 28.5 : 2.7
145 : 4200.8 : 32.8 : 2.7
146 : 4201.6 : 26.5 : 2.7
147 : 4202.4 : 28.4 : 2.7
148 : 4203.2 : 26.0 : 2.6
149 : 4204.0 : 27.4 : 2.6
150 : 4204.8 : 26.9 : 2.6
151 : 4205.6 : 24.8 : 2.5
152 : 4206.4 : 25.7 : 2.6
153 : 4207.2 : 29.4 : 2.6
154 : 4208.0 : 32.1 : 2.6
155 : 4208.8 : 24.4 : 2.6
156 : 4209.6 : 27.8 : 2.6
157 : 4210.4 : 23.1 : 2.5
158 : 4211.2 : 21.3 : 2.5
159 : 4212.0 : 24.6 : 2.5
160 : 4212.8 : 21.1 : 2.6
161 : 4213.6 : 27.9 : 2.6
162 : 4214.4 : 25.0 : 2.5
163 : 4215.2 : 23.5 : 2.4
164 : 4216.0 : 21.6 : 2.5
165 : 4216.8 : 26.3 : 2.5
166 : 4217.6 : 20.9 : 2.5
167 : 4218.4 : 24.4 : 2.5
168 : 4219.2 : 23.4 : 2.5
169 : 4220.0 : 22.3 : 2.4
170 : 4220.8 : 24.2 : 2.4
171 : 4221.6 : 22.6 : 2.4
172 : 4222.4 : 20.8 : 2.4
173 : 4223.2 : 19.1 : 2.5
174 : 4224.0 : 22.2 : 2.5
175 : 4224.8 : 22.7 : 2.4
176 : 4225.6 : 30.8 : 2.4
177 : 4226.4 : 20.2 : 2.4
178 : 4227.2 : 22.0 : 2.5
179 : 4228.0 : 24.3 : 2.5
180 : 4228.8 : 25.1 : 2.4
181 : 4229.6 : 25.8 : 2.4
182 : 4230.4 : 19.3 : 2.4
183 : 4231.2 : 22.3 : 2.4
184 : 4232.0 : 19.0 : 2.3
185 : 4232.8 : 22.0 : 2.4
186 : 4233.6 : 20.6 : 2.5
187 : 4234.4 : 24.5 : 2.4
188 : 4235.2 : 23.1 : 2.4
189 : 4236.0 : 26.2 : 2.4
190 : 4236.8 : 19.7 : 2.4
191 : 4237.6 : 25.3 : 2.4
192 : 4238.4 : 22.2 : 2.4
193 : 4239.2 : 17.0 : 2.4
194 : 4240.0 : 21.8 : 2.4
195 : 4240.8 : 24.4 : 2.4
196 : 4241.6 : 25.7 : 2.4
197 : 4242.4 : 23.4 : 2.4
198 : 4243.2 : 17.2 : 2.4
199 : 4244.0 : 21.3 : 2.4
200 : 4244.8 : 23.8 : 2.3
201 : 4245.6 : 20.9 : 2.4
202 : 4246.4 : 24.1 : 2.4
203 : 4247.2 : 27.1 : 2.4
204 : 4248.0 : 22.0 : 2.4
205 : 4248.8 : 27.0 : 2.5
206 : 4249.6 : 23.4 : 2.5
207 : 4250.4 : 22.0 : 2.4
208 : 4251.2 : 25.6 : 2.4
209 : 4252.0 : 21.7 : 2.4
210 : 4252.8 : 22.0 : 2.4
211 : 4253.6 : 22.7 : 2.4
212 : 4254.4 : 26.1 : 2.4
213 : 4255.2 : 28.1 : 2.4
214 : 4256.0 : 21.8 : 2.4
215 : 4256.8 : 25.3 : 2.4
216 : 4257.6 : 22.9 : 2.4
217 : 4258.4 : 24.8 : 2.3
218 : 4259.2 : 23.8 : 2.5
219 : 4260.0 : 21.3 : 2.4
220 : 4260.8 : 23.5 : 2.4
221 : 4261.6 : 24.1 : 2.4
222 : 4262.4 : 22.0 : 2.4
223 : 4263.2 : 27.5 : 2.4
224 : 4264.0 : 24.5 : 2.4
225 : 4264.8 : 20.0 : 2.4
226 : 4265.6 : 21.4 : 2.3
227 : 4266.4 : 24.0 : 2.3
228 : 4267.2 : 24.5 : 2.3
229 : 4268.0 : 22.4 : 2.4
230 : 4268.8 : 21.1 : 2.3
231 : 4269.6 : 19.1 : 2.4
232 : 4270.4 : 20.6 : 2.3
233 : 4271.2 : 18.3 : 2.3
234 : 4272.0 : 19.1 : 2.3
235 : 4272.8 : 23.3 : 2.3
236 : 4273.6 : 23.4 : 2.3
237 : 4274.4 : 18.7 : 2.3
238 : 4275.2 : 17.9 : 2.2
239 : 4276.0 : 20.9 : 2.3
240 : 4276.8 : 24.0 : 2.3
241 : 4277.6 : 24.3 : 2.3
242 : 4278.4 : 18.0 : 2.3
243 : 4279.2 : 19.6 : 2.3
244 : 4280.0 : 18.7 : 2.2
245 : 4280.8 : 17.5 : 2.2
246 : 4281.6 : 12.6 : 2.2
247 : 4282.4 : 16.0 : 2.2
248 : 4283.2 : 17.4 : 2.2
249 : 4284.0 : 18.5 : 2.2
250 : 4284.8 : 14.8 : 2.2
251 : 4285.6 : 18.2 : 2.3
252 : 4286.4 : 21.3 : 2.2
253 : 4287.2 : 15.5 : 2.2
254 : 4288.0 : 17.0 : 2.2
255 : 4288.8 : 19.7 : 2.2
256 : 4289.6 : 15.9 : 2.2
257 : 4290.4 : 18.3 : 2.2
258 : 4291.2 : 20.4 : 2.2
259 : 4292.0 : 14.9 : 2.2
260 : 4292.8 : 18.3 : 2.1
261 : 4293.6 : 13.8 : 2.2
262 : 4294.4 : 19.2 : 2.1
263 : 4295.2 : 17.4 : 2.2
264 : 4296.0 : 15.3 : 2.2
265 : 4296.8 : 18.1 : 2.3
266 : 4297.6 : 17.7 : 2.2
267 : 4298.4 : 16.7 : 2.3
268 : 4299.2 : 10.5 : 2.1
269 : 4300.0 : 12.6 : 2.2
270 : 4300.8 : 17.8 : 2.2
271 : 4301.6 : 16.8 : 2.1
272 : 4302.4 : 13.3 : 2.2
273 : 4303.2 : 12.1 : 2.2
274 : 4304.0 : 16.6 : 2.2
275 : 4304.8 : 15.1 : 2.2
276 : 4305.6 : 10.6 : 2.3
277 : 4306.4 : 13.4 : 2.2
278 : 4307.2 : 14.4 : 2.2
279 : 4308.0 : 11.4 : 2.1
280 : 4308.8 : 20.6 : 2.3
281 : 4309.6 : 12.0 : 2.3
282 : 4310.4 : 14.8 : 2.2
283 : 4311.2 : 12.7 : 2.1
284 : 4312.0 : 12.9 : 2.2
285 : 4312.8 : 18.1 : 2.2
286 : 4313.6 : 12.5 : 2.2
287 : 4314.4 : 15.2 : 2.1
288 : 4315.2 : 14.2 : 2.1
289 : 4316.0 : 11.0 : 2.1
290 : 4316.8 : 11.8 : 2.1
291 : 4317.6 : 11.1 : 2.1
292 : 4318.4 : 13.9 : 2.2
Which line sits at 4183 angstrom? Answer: Lyman alpha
